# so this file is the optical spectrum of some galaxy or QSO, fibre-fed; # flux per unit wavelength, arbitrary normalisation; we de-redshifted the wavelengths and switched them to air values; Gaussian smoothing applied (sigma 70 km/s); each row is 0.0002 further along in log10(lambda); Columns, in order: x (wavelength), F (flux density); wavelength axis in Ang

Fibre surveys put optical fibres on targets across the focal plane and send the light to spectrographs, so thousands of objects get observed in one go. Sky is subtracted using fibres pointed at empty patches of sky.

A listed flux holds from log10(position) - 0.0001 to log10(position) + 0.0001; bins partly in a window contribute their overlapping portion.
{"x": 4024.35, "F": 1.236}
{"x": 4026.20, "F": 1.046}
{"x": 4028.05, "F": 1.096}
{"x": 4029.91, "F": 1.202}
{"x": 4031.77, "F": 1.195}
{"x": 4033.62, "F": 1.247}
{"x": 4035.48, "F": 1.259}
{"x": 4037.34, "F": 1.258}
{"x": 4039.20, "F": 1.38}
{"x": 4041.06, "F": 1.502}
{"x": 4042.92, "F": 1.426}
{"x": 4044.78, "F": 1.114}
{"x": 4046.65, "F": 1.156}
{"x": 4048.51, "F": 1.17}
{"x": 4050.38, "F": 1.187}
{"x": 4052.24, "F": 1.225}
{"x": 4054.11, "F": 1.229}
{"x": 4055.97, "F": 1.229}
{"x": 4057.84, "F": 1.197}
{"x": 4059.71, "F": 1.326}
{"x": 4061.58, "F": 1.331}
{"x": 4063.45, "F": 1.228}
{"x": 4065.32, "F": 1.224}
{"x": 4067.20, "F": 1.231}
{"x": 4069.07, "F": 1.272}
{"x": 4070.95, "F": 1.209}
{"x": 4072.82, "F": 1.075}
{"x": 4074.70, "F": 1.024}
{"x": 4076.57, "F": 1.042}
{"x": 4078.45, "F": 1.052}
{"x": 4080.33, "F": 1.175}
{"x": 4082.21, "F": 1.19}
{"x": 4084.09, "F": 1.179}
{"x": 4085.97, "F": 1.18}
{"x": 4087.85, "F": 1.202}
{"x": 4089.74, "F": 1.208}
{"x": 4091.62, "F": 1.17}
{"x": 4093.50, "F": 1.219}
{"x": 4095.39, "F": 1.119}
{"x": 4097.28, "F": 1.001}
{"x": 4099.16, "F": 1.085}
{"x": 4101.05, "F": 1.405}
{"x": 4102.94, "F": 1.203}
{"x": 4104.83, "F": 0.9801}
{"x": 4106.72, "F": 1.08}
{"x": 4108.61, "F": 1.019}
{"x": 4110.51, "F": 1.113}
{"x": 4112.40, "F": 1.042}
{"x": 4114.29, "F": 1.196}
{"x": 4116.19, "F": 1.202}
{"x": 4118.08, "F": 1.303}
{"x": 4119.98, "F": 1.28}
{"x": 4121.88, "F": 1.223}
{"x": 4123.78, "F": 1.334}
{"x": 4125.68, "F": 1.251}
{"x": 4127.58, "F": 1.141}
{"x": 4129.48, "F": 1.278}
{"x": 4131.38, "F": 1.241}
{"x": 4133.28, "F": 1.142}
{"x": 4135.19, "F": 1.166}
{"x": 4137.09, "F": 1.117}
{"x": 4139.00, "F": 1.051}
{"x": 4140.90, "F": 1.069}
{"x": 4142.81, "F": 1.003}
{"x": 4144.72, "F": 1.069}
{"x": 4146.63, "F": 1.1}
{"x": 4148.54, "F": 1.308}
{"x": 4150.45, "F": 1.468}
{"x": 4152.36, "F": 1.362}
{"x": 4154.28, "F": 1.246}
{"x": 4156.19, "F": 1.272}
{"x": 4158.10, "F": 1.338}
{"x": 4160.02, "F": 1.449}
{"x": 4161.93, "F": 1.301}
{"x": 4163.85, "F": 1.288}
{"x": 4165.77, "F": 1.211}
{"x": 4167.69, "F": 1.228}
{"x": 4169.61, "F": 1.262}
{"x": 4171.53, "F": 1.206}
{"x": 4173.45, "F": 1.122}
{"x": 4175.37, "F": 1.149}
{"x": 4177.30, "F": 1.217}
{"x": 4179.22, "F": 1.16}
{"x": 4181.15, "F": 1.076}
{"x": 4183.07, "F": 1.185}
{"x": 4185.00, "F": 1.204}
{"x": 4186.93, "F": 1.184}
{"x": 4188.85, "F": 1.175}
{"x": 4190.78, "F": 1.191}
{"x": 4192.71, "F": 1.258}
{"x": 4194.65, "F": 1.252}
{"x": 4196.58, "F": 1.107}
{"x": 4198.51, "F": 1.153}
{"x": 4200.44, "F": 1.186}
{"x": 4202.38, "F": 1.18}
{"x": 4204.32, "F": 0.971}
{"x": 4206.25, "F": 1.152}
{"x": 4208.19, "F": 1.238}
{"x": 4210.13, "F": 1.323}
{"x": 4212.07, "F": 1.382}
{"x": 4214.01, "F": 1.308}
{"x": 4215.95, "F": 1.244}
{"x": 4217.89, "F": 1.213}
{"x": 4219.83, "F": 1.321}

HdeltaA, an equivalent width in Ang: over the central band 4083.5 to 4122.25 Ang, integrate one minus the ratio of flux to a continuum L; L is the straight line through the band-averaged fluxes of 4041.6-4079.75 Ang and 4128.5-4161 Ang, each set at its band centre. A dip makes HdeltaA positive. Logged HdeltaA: 1.51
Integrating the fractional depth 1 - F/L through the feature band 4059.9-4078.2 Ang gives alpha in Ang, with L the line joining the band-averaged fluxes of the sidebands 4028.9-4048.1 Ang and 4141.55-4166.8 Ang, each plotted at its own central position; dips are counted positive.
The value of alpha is 1.2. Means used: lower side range 1.27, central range 1.18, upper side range 1.26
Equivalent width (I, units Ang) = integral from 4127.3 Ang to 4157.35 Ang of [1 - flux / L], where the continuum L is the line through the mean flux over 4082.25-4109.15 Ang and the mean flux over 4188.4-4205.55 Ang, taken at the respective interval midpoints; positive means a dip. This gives -0.9 Ang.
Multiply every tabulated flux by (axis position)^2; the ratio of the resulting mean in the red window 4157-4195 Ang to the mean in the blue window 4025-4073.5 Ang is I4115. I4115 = 1.05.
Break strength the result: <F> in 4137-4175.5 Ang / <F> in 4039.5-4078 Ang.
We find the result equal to 1.00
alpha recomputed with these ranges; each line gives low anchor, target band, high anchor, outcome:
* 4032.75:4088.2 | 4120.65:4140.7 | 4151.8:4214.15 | 0.5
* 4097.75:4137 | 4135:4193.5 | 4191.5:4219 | -0.5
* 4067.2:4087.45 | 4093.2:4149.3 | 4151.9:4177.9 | 2.1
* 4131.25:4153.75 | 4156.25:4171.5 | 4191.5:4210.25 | -1.5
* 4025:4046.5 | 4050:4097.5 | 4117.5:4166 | 2.1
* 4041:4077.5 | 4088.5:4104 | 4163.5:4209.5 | 0.4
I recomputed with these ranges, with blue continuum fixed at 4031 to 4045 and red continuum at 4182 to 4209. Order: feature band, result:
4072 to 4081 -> 1.4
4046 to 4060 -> 0.9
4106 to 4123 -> 1.1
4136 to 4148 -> 1.4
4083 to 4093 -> 0.6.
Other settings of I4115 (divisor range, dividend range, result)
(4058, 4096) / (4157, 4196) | 1.08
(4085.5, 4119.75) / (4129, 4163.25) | 1.08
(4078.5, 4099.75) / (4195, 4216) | 1.10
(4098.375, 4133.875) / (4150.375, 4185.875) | 1.08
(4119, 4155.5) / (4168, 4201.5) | 1.01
